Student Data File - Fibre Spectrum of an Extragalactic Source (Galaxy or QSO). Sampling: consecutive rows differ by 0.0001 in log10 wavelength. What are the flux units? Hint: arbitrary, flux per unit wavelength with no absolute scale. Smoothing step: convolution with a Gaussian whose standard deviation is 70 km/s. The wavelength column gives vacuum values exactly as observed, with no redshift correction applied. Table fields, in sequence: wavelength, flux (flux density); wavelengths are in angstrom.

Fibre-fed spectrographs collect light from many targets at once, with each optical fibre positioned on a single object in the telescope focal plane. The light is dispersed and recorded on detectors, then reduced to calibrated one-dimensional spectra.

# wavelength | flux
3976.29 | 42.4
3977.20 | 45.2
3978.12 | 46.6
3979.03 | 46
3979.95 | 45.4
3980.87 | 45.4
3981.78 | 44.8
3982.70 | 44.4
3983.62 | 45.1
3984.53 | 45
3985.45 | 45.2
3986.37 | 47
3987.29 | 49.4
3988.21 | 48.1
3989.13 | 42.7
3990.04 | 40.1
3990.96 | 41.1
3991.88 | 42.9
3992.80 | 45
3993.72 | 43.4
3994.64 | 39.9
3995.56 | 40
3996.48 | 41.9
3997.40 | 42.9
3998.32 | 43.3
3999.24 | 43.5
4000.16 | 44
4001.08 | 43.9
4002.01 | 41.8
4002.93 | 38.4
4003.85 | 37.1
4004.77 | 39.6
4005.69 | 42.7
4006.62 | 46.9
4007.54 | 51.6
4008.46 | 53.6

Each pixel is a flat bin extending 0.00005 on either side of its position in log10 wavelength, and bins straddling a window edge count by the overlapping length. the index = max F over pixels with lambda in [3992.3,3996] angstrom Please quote 45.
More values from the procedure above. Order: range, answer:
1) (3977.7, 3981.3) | 46.6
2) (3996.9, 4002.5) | 44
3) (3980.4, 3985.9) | 45.4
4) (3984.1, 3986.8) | 47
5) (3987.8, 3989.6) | 48.1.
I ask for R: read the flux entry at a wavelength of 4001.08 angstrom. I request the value 43.9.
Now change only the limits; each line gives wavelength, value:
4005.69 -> 42.7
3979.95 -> 45.4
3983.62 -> 45.1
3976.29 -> 42.4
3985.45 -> 45.2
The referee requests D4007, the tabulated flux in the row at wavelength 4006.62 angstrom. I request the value 46.9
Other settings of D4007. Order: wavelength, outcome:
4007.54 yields 51.6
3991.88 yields 42.9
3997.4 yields 42.9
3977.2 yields 45.2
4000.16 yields 44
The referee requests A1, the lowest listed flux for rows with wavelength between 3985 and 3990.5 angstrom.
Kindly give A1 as 40.1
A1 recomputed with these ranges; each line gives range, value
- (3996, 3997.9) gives 41.9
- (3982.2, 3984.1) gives 44.4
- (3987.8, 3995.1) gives 39.9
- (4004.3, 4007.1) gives 39.6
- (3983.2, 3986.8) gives 45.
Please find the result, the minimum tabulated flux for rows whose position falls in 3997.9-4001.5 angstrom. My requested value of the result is 43.3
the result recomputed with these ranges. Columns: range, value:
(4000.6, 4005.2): 37.1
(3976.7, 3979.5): 45.2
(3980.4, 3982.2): 44.8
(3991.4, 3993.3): 42.9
